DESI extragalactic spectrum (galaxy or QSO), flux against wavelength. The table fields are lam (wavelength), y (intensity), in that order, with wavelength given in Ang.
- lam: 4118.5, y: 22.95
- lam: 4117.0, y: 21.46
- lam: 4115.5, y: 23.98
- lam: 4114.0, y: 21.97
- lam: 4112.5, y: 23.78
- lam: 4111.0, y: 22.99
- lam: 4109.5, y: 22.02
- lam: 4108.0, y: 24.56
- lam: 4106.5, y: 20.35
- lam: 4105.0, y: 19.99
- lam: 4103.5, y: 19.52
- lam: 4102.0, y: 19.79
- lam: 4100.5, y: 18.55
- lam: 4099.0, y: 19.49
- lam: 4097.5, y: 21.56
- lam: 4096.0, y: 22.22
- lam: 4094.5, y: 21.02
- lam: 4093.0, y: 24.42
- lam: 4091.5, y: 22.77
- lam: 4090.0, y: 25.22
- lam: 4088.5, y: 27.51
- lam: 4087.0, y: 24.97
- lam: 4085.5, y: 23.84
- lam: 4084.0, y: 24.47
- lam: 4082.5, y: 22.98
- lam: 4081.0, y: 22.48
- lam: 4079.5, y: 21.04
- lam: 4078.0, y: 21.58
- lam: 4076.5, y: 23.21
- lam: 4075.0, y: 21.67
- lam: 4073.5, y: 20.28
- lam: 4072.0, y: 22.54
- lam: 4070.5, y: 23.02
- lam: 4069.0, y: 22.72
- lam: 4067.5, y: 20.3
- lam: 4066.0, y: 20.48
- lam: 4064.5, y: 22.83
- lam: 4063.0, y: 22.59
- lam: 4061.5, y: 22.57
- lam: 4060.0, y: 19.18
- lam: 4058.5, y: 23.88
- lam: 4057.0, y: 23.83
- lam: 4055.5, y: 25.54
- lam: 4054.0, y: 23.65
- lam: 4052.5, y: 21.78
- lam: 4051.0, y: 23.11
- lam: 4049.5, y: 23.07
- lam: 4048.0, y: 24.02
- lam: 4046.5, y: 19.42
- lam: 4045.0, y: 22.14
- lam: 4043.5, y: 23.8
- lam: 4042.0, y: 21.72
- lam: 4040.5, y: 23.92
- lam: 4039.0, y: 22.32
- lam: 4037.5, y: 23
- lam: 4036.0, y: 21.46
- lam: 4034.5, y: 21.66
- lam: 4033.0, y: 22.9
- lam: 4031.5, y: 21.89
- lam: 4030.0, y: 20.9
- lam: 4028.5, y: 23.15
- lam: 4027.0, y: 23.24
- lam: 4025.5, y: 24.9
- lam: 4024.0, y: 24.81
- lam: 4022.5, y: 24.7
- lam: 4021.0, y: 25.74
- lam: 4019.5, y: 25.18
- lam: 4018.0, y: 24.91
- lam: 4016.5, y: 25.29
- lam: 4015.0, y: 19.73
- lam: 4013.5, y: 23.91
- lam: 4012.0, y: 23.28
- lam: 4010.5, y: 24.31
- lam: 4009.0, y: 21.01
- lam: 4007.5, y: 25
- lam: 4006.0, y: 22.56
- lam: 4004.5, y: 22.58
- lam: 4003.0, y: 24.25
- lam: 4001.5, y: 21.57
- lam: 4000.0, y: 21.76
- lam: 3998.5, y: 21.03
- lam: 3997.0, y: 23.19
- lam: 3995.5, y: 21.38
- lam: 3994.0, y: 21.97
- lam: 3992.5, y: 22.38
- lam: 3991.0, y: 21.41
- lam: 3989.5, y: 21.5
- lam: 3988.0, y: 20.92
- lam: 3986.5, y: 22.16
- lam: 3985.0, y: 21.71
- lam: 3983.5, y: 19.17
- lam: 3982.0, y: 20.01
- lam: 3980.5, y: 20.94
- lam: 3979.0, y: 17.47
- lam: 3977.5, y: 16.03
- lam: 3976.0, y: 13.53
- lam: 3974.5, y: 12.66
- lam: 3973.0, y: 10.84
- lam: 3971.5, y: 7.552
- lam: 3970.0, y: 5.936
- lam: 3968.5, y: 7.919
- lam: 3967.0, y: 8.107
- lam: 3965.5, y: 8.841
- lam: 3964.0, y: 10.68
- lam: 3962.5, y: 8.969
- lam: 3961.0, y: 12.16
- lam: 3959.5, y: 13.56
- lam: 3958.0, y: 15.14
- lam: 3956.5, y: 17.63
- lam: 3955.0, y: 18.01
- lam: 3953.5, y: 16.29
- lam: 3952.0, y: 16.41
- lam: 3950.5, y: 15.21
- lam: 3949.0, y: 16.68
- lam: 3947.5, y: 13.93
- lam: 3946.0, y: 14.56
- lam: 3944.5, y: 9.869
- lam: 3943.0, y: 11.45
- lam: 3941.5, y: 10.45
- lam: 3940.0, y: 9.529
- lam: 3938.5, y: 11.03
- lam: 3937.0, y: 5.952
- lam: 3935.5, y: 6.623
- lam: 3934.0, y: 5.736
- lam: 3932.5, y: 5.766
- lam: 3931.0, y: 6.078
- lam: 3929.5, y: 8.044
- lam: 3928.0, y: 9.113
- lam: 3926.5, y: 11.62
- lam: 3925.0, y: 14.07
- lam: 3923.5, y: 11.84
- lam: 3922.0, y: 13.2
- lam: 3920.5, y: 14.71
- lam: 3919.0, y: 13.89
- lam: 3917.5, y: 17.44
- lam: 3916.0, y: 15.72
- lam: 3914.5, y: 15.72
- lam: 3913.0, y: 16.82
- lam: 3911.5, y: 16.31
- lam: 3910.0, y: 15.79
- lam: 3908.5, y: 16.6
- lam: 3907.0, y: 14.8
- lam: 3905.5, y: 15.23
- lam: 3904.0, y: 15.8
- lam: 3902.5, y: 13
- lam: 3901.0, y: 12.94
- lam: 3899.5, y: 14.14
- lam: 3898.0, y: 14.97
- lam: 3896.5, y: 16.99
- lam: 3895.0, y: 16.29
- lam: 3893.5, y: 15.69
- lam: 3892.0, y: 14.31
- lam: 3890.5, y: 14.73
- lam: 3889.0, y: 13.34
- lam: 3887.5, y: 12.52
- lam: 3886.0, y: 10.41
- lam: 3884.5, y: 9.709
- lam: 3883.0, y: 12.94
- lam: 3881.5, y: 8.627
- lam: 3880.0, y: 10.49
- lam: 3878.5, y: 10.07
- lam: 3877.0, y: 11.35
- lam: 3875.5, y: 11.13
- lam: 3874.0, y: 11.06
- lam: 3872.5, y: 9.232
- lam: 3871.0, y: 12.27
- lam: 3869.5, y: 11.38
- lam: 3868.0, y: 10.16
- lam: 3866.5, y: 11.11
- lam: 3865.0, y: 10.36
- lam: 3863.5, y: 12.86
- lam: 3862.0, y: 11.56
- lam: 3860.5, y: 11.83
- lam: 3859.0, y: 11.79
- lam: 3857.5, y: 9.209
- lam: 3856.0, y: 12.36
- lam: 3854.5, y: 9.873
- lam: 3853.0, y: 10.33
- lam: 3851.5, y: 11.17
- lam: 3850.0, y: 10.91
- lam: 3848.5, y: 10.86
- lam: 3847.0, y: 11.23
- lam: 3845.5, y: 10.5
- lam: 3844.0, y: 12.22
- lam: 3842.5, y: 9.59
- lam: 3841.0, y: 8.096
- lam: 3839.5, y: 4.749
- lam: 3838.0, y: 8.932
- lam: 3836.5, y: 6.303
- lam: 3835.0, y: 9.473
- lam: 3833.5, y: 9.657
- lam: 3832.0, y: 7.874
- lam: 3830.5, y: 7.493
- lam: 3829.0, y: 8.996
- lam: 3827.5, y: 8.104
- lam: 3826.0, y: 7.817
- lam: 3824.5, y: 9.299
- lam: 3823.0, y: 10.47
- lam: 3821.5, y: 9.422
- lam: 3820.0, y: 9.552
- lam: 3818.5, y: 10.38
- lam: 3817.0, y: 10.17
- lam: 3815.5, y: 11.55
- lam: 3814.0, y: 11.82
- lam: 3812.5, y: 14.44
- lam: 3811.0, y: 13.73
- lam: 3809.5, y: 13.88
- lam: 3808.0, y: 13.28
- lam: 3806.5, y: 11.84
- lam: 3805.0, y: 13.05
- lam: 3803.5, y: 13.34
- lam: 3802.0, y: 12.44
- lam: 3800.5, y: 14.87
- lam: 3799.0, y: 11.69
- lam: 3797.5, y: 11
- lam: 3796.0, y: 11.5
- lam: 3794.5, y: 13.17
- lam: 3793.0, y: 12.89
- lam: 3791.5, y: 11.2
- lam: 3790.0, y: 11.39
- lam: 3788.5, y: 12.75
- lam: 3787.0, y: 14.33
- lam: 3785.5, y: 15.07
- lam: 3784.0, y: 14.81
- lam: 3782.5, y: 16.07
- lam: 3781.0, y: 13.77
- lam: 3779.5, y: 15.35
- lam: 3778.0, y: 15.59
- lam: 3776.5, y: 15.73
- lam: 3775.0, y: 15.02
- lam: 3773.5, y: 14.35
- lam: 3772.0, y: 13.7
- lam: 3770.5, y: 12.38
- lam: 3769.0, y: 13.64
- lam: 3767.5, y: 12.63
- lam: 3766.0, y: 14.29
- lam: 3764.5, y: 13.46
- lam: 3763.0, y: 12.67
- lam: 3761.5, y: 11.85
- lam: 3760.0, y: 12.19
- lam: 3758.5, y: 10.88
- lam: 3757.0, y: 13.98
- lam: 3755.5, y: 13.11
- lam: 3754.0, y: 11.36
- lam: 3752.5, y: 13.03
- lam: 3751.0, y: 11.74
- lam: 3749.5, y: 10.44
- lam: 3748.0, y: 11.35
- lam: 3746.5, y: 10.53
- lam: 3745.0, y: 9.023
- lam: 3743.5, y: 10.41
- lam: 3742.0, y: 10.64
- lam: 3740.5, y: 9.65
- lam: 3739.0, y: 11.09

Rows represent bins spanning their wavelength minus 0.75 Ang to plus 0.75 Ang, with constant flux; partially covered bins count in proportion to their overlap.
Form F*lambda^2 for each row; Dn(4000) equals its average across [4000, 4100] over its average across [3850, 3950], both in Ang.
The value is 2.02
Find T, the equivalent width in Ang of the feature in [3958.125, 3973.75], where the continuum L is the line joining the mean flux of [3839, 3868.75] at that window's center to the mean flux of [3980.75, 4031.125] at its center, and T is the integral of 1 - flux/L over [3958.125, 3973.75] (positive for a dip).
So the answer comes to 7.8 Ang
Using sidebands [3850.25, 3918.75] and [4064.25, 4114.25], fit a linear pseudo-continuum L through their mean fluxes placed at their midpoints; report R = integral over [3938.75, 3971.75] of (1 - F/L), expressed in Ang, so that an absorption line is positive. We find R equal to 7.8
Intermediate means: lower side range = 12.9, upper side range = 22.2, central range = 12.3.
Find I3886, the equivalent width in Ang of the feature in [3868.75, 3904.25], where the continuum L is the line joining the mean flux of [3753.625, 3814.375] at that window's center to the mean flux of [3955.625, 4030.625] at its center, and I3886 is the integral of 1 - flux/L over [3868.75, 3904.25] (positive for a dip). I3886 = 7.9 Ang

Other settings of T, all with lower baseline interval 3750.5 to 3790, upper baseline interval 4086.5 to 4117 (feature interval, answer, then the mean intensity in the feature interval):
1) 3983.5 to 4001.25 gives -2.04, 21.6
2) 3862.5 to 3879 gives 5.28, 11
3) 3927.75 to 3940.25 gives 7.33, 7.4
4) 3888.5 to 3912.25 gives 2.69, 15.1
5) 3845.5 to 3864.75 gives 5.71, 11.1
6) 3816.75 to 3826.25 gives 3.36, 9.65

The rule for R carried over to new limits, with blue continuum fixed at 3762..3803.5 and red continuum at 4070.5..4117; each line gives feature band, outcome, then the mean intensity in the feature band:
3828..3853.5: 9.91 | 9.29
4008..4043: -4.84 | 23.2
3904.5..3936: 8.46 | 12.7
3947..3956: 1.05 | 16.2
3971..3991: 1.72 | 17.5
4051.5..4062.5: -0.83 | 22.9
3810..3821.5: 2.30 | 11.6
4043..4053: -0.67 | 22.5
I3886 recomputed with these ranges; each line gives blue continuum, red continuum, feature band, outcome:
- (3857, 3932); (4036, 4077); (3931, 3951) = 6.8 Ang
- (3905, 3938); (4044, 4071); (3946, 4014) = -2.8 Ang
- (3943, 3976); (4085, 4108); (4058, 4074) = -1.5 Ang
